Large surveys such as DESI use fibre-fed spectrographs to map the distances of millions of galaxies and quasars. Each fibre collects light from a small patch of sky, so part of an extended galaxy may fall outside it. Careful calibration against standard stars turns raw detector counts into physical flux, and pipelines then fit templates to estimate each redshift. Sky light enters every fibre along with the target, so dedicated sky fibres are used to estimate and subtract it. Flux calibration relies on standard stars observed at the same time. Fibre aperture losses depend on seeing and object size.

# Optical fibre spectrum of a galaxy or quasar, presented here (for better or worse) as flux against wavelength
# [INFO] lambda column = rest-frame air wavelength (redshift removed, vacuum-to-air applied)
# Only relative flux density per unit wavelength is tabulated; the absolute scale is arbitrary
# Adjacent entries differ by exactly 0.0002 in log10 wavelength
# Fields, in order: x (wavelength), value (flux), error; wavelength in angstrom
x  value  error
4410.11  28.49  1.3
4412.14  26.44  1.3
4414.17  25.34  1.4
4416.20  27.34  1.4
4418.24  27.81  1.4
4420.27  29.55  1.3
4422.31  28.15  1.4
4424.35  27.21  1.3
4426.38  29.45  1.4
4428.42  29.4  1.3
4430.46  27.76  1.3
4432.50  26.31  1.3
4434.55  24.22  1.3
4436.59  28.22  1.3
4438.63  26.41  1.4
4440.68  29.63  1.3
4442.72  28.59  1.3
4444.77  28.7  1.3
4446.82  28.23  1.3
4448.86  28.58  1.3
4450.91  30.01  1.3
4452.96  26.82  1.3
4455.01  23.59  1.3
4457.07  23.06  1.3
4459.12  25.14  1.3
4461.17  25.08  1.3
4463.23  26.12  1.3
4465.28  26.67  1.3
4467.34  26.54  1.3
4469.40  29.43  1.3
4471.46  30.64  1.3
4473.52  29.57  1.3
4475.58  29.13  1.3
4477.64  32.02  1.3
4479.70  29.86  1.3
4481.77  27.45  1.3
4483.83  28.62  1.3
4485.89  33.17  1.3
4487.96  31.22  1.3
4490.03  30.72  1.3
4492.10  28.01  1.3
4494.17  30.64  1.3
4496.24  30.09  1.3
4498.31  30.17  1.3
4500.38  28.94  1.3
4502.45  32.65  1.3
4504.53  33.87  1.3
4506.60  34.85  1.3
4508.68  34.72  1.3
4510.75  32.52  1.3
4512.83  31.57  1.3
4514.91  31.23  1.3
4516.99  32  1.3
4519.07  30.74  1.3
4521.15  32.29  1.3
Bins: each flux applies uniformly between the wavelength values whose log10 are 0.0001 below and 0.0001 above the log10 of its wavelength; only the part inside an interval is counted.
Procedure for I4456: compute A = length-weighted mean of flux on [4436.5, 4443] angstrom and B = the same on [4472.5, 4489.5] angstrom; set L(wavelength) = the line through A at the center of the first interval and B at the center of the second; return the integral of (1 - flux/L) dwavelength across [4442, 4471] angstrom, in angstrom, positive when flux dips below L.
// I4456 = 2.02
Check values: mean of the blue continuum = 28.2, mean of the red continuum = 30.2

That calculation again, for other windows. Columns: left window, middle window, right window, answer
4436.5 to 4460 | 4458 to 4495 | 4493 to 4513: 1.05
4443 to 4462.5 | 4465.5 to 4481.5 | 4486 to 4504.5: -0.42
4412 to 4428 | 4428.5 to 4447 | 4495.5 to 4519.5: 0.67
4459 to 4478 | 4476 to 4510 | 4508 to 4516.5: -0.63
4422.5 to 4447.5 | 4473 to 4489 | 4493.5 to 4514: 0.26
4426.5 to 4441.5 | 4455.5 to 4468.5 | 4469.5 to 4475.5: 1.70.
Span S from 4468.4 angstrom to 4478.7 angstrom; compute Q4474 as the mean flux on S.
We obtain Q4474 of 30.2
